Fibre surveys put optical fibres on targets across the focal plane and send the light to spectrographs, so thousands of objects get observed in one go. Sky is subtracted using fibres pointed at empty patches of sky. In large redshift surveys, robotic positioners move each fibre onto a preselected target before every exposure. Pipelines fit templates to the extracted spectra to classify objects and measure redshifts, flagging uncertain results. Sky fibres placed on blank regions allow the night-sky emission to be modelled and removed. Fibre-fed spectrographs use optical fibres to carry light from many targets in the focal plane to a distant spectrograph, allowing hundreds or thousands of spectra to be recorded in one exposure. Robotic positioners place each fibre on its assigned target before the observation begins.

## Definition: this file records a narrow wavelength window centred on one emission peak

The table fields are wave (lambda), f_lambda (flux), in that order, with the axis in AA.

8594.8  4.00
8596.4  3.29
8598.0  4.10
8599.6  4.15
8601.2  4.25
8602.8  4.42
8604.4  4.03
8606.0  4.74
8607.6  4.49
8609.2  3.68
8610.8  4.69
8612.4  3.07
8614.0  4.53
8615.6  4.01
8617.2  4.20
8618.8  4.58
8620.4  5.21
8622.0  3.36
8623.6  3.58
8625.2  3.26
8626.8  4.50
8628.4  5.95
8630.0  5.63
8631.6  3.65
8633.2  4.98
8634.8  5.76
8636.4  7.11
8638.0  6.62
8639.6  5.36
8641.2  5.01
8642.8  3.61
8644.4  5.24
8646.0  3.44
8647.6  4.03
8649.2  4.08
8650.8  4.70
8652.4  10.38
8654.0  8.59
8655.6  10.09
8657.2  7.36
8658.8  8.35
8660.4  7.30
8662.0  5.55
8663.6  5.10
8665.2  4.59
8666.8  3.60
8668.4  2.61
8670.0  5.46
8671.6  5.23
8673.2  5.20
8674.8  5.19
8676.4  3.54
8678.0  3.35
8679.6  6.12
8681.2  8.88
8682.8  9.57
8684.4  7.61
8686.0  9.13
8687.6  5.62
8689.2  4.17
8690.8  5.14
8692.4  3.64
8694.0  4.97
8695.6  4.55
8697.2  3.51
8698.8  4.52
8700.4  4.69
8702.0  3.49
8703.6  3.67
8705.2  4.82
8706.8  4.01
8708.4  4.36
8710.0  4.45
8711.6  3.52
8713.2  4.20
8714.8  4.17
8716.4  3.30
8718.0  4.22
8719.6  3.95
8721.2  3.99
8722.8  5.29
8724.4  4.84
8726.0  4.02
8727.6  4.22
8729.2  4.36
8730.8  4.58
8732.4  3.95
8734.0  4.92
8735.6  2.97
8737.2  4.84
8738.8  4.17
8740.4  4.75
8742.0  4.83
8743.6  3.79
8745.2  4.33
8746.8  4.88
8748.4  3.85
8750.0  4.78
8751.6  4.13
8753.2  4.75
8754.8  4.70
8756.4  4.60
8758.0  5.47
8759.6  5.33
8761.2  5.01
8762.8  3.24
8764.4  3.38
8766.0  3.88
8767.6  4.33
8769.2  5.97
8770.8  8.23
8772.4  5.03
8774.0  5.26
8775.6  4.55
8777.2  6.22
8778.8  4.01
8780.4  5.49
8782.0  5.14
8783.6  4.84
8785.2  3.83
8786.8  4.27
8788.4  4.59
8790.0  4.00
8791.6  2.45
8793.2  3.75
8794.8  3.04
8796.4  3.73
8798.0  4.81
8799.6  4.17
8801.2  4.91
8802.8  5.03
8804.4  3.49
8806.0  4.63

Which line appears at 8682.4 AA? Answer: [N II] 6583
